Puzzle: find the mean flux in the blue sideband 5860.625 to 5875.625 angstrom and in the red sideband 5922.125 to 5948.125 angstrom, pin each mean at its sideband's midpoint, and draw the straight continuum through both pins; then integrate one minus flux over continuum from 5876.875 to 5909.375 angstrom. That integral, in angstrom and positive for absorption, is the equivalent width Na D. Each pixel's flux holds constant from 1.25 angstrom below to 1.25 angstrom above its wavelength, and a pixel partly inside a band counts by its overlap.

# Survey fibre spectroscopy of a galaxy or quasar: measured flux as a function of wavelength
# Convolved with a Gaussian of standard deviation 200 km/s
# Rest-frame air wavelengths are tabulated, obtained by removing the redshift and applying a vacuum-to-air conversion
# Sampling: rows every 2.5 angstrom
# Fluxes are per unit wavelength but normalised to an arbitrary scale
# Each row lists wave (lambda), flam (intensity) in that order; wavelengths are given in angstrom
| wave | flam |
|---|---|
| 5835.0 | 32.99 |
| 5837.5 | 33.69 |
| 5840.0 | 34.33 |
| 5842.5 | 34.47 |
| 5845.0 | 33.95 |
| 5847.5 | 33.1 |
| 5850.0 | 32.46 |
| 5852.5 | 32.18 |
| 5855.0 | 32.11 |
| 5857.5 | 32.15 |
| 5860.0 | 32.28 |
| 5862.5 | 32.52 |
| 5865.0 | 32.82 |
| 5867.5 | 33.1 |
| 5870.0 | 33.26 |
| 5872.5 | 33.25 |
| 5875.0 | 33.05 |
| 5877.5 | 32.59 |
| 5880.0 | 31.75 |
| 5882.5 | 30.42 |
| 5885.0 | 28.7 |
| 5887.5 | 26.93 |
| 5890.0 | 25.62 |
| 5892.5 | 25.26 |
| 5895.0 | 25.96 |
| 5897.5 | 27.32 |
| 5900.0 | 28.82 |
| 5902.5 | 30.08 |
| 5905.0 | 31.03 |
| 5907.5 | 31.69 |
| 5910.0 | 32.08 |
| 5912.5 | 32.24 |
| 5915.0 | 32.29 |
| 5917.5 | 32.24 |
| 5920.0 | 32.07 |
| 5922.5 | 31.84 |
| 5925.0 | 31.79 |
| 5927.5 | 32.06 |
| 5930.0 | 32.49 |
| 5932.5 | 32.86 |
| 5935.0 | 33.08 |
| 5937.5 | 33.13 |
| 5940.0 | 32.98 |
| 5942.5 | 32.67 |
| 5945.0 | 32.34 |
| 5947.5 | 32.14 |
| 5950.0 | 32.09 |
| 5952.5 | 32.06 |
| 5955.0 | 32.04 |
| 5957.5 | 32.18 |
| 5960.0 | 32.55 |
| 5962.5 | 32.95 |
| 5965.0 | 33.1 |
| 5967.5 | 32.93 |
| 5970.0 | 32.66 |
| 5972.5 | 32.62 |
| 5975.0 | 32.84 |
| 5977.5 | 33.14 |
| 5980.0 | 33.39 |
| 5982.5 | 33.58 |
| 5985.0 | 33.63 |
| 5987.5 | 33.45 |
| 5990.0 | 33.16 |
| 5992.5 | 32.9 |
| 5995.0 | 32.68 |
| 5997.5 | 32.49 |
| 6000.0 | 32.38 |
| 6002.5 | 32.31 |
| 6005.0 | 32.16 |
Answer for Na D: 3.8 angstrom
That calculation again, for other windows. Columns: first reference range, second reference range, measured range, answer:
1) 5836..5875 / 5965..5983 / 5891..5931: 3.02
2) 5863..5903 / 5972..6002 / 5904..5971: -1.69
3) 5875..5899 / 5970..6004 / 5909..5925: -1.20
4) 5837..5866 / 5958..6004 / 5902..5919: 0.63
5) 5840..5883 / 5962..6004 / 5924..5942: 0.13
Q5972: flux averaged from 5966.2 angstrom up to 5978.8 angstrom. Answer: 32.8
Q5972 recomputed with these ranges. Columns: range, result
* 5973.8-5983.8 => 33.2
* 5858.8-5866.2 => 32.5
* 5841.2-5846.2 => 34.2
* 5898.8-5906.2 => 30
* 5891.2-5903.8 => 27.5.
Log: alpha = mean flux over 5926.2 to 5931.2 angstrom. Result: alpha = 32.3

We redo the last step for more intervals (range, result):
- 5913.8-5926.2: 32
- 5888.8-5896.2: 25.6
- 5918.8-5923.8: 32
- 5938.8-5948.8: 32.5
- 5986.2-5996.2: 33.1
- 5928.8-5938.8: 32.9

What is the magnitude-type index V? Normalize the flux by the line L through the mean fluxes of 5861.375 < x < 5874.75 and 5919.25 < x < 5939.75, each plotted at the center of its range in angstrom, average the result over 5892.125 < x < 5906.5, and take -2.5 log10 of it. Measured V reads 0.16 mag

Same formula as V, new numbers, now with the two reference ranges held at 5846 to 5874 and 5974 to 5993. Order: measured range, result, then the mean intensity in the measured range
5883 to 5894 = 0.22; 26.9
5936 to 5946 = 0.01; 32.8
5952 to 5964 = 0.03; 32.4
